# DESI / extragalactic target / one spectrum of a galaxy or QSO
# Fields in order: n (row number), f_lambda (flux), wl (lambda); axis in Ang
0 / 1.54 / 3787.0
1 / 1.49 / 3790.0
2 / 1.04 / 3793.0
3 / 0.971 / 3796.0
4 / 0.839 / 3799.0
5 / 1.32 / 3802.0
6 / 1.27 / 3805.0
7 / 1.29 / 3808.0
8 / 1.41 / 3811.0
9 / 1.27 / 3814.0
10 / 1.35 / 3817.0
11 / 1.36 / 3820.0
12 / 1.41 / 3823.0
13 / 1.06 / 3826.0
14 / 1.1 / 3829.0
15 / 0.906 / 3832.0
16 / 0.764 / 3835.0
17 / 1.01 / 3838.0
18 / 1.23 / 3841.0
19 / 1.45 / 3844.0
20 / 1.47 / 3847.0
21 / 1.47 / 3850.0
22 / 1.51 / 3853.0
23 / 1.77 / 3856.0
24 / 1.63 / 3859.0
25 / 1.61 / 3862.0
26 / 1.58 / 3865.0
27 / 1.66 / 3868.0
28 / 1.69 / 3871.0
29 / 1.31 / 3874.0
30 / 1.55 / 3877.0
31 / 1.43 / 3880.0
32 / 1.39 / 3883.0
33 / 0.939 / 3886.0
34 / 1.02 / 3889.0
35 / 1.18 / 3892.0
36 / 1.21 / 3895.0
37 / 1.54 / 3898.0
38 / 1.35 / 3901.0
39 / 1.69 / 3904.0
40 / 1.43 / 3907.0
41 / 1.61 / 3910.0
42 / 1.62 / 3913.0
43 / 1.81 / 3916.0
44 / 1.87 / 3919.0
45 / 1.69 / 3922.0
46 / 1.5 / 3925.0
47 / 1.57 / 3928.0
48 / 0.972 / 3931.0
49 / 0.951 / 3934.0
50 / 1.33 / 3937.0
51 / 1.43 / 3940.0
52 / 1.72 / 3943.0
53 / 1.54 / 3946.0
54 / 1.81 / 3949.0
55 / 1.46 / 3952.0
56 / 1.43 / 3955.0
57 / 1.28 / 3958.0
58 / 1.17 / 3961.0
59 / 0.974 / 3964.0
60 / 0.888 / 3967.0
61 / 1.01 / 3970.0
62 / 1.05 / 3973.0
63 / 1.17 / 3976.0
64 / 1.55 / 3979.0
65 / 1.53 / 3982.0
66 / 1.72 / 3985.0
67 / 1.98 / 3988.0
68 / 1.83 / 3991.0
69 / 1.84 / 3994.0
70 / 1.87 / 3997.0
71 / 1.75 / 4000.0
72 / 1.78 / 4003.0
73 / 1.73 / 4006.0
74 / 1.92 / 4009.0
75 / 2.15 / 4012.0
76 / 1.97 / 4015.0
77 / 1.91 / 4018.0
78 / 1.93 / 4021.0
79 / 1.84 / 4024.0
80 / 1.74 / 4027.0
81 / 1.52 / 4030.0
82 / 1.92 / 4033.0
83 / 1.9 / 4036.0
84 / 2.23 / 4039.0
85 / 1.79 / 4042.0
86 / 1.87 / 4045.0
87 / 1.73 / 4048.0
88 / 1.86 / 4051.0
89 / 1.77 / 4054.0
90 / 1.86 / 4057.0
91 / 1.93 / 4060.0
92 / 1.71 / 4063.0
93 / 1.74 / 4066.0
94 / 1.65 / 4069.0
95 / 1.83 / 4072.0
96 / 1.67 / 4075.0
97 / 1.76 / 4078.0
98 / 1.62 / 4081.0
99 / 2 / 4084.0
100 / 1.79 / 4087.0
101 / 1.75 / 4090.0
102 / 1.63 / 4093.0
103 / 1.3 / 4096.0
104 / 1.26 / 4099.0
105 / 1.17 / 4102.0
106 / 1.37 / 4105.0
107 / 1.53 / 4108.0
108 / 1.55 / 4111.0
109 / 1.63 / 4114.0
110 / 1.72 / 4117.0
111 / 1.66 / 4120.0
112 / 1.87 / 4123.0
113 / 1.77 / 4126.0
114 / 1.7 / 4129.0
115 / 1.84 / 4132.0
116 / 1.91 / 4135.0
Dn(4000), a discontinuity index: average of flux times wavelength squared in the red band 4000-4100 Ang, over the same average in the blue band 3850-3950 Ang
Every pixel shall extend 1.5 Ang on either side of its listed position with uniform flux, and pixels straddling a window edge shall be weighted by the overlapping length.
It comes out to 1.30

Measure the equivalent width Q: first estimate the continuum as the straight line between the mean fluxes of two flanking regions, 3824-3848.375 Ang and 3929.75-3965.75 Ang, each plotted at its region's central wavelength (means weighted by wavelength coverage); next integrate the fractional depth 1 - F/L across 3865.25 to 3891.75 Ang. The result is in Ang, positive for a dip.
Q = -3.7 Ang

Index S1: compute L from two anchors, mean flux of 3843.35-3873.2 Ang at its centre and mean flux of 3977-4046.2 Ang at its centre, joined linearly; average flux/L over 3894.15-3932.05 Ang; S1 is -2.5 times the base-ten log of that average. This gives 0.09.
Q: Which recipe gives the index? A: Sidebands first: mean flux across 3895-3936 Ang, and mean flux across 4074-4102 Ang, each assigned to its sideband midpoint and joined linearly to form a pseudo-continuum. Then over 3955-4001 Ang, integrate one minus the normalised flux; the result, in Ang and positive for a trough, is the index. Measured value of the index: 3.1 Ang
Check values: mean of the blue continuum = 1.49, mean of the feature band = 1.44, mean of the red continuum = 1.62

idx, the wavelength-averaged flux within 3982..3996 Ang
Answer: 1.81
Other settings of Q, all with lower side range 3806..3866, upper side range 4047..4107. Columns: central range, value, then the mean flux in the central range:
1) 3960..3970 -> 3.4 Ang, 1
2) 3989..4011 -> -3.8 Ang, 1.83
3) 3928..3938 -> 2.2 Ang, 1.14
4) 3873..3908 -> 1.8 Ang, 1.34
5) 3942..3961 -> -0.2 Ang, 1.51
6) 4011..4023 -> -3.0 Ang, 1.98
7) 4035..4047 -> -2.4 Ang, 1.94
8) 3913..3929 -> -2.6 Ang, 1.69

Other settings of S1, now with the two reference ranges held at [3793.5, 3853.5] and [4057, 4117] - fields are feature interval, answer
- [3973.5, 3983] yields 0.07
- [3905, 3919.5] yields -0.22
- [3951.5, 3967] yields 0.18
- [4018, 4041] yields -0.21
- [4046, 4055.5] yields -0.14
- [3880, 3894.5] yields 0.13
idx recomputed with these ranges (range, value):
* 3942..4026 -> 1.6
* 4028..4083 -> 1.8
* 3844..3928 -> 1.5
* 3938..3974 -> 1.32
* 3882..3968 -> 1.4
